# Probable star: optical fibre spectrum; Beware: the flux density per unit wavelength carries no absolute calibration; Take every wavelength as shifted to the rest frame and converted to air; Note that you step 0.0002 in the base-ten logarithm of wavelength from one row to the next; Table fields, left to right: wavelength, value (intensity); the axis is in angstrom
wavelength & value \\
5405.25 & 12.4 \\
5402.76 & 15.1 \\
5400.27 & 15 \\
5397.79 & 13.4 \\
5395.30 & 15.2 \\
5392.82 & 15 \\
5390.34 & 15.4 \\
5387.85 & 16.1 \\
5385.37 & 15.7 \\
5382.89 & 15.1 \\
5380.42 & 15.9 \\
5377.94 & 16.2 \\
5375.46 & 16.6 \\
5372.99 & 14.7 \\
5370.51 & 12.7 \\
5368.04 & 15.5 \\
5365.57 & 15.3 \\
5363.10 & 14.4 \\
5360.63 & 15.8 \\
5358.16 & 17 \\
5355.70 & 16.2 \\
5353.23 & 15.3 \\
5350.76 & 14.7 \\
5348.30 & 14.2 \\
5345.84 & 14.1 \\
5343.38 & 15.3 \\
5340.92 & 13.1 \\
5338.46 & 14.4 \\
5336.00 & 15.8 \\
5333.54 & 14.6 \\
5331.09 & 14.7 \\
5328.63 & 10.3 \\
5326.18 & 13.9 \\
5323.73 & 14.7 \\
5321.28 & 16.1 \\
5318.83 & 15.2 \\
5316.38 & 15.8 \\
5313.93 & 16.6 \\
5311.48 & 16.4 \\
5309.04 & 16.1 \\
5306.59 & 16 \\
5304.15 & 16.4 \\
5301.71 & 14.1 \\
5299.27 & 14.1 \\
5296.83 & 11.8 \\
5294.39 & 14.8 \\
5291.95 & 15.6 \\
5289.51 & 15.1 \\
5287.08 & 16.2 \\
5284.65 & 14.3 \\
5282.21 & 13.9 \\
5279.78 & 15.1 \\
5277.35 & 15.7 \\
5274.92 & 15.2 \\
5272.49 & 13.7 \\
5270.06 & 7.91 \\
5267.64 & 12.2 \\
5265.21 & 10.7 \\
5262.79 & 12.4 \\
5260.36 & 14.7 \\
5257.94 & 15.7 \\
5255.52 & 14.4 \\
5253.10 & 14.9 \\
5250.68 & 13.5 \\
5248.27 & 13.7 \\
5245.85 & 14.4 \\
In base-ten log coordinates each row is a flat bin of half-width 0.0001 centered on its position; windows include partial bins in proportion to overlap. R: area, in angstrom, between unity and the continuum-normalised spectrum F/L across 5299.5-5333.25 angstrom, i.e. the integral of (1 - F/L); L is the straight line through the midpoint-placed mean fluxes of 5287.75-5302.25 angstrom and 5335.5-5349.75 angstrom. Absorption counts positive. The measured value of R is -1.6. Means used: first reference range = 14.3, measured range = 15.1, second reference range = 14.4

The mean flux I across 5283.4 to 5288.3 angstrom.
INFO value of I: 15.3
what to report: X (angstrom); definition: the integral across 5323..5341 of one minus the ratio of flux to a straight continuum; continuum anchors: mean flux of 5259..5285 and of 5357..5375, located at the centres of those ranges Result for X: 0.6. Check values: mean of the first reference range 13.2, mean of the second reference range 15.1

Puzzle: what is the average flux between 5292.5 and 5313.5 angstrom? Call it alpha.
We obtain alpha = 15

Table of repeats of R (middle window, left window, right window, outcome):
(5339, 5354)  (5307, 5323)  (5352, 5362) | 1.5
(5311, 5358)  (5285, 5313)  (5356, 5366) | 1.9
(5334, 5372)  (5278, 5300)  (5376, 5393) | 1.0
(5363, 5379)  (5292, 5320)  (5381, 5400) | 0.1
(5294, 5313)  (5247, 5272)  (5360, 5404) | -1.6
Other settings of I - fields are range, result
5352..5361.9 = 16.1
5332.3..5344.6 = 14.6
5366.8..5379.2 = 15.1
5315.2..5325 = 15.4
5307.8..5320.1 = 16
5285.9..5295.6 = 15.4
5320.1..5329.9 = 13.7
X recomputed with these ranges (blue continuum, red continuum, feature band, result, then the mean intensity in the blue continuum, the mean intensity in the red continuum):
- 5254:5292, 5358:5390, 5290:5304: -0.1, 13.9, 15.4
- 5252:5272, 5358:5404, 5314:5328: -1.0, 12.9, 15.2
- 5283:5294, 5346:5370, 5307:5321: -0.7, 15.2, 15.2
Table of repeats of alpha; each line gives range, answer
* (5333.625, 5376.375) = 15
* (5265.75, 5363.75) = 14.6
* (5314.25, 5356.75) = 14.6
